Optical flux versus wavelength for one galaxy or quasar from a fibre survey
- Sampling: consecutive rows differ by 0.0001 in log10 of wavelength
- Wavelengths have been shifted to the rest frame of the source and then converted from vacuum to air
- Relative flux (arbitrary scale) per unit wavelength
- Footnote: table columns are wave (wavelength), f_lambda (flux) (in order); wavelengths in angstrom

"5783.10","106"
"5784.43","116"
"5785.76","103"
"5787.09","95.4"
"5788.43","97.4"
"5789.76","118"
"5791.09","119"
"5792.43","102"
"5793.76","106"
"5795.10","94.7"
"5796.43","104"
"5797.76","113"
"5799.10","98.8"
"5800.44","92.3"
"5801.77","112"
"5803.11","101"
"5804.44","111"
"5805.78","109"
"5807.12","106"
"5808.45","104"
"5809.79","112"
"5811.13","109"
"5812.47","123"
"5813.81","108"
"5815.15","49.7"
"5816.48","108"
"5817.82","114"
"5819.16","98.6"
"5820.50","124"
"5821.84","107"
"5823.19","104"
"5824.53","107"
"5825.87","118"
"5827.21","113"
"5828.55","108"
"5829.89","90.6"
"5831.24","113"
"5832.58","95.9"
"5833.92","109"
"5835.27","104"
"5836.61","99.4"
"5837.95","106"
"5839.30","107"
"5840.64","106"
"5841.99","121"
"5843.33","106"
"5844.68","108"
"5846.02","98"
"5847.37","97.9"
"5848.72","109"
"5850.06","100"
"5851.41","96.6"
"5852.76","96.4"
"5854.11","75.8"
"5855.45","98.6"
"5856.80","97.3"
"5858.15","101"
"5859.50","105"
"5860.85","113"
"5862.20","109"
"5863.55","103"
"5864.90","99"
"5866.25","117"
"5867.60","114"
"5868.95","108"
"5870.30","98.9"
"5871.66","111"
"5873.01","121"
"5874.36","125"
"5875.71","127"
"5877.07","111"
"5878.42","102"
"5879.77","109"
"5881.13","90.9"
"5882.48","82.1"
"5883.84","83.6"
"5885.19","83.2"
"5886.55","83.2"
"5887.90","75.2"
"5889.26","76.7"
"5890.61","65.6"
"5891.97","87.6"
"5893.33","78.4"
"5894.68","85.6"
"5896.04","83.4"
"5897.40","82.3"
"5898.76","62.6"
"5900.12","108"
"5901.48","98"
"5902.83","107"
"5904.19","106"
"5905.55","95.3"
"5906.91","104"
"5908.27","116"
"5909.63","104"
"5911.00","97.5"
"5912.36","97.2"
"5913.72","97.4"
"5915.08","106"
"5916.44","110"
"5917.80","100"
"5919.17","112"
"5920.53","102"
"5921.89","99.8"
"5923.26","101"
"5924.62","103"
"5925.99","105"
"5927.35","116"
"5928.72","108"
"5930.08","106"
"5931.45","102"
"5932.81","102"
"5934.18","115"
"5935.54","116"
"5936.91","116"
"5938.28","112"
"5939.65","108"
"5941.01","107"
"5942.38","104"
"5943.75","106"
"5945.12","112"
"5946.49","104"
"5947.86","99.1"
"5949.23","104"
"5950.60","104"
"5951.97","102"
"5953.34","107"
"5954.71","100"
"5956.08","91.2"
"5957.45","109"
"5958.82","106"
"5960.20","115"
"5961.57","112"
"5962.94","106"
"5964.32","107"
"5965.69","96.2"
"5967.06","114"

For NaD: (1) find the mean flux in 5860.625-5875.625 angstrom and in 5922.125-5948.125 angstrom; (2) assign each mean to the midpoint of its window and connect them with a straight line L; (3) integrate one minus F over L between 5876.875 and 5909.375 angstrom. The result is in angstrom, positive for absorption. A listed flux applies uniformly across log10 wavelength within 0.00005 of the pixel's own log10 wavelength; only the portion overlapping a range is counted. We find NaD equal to 5.7 angstrom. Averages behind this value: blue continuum 111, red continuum 107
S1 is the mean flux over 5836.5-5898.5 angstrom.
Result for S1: 98.7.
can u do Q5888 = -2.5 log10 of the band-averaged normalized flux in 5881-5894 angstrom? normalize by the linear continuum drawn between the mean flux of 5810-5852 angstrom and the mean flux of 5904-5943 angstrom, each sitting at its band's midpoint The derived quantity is 0.30 mag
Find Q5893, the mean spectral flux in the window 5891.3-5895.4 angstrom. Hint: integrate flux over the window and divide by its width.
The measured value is 83.9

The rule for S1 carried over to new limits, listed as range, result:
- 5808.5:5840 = 106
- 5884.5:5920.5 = 93.3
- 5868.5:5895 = 95.3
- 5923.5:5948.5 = 108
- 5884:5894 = 78.8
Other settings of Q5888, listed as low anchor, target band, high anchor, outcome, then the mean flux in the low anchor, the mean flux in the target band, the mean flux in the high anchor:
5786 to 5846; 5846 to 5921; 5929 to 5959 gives 0.077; 106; 98.6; 106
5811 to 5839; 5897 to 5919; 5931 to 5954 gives 0.069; 105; 100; 107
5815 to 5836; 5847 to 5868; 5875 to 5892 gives -0.052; 105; 102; 90.7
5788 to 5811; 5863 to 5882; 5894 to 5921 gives -0.087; 106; 110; 98.7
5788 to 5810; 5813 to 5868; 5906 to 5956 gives 0.020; 106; 104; 105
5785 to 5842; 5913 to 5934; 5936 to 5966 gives 0.010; 105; 105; 106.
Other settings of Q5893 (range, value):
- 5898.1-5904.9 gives 96.5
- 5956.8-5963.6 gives 110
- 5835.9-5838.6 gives 103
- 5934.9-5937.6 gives 116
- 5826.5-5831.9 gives 106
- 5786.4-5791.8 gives 107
